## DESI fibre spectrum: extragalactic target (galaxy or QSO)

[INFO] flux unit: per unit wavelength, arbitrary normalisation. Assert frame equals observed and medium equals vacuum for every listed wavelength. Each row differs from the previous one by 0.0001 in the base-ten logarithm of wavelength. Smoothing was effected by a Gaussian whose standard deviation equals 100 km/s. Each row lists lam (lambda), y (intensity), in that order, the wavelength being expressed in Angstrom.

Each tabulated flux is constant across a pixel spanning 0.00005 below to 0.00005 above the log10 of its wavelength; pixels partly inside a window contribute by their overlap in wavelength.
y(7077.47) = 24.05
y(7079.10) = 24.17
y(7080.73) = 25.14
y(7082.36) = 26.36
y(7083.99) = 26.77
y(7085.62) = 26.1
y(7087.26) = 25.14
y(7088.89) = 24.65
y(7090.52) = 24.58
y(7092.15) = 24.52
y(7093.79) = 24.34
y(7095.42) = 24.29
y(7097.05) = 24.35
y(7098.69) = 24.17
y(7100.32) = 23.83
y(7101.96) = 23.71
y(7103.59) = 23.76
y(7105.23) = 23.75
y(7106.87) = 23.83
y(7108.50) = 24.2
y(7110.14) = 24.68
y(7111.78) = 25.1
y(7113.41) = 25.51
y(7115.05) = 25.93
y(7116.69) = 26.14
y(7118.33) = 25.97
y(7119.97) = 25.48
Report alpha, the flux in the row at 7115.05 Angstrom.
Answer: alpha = 25.93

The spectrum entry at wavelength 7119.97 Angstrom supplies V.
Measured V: 25.48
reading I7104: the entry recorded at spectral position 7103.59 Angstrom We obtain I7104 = 23.76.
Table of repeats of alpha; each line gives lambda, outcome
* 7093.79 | 24.34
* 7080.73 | 25.14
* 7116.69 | 26.14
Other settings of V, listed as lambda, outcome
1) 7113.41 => 25.51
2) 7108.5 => 24.2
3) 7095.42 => 24.29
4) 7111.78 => 25.1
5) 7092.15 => 24.52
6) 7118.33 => 25.97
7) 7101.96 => 23.71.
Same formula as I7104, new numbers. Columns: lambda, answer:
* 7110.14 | 24.68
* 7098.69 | 24.17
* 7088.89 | 24.65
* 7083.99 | 26.77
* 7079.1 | 24.17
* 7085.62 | 26.1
